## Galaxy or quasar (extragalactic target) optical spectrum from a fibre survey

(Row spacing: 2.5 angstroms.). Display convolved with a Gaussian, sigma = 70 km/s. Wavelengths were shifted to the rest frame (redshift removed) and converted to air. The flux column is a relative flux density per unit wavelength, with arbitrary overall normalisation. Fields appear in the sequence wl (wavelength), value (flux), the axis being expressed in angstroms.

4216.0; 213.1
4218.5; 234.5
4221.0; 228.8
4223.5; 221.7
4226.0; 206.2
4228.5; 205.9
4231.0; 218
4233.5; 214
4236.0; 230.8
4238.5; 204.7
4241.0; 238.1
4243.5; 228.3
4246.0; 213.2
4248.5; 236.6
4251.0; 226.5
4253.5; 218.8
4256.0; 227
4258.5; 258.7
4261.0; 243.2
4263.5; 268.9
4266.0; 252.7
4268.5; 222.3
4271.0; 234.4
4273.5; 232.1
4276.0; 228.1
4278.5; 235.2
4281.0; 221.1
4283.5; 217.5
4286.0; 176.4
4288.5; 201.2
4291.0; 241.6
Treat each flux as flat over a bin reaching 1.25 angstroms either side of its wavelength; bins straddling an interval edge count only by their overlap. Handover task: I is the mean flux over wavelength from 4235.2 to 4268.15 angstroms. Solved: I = 234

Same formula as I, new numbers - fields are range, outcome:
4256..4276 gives 242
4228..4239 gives 216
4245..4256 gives 224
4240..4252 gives 228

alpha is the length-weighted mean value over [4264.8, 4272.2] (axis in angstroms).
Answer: 236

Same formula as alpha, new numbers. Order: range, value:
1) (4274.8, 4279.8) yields 232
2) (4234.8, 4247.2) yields 223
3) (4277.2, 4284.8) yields 224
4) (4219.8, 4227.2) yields 219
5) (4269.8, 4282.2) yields 230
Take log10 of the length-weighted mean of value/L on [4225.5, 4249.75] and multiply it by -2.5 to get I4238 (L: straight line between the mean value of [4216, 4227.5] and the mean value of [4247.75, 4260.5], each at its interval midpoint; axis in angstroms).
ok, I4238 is 0.04 mag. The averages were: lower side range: 221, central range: 220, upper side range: 234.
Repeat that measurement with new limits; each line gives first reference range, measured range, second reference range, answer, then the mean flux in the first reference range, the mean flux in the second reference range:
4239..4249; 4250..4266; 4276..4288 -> -0.094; 227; 213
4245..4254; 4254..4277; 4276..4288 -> -0.100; 224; 213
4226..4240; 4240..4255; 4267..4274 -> -0.031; 214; 230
